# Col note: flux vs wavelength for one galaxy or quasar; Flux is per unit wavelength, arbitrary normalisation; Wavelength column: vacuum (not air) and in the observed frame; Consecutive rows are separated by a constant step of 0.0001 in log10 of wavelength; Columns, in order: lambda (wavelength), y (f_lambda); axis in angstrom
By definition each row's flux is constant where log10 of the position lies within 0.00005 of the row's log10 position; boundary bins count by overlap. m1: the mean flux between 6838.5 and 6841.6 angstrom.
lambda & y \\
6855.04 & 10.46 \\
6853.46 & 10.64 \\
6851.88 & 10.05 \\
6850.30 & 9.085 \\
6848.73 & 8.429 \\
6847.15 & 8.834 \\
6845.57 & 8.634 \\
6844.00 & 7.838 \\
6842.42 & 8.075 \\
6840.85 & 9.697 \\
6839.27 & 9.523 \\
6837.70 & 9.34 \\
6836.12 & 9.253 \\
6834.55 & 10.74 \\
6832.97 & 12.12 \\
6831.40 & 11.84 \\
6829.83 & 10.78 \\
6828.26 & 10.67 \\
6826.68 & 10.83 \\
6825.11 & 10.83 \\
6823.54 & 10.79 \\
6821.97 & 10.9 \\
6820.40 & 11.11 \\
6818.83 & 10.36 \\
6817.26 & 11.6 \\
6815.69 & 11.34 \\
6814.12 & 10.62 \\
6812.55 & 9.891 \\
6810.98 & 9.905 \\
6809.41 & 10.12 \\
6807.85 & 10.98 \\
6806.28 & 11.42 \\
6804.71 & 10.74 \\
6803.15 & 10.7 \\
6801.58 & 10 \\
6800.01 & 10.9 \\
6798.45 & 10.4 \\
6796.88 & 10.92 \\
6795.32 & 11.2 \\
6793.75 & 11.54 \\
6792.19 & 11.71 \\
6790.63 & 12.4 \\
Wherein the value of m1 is 9.59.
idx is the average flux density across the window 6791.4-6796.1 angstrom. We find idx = 11.5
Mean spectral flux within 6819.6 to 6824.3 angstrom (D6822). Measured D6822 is 10.9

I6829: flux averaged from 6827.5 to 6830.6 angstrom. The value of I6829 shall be 10.7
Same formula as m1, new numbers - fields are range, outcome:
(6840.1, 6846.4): 8.56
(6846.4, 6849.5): 8.62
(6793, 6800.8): 11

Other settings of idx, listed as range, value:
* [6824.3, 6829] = 10.8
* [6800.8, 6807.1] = 10.7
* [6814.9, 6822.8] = 11.1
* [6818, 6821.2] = 10.8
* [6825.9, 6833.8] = 11.2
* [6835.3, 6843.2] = 9.19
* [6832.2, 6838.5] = 10.3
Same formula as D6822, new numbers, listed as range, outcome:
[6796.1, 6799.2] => 10.7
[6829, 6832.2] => 11.3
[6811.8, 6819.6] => 10.8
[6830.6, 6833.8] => 12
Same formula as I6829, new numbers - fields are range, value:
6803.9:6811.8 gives 10.6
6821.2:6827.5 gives 10.8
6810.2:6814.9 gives 10.1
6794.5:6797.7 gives 11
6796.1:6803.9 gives 10.6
